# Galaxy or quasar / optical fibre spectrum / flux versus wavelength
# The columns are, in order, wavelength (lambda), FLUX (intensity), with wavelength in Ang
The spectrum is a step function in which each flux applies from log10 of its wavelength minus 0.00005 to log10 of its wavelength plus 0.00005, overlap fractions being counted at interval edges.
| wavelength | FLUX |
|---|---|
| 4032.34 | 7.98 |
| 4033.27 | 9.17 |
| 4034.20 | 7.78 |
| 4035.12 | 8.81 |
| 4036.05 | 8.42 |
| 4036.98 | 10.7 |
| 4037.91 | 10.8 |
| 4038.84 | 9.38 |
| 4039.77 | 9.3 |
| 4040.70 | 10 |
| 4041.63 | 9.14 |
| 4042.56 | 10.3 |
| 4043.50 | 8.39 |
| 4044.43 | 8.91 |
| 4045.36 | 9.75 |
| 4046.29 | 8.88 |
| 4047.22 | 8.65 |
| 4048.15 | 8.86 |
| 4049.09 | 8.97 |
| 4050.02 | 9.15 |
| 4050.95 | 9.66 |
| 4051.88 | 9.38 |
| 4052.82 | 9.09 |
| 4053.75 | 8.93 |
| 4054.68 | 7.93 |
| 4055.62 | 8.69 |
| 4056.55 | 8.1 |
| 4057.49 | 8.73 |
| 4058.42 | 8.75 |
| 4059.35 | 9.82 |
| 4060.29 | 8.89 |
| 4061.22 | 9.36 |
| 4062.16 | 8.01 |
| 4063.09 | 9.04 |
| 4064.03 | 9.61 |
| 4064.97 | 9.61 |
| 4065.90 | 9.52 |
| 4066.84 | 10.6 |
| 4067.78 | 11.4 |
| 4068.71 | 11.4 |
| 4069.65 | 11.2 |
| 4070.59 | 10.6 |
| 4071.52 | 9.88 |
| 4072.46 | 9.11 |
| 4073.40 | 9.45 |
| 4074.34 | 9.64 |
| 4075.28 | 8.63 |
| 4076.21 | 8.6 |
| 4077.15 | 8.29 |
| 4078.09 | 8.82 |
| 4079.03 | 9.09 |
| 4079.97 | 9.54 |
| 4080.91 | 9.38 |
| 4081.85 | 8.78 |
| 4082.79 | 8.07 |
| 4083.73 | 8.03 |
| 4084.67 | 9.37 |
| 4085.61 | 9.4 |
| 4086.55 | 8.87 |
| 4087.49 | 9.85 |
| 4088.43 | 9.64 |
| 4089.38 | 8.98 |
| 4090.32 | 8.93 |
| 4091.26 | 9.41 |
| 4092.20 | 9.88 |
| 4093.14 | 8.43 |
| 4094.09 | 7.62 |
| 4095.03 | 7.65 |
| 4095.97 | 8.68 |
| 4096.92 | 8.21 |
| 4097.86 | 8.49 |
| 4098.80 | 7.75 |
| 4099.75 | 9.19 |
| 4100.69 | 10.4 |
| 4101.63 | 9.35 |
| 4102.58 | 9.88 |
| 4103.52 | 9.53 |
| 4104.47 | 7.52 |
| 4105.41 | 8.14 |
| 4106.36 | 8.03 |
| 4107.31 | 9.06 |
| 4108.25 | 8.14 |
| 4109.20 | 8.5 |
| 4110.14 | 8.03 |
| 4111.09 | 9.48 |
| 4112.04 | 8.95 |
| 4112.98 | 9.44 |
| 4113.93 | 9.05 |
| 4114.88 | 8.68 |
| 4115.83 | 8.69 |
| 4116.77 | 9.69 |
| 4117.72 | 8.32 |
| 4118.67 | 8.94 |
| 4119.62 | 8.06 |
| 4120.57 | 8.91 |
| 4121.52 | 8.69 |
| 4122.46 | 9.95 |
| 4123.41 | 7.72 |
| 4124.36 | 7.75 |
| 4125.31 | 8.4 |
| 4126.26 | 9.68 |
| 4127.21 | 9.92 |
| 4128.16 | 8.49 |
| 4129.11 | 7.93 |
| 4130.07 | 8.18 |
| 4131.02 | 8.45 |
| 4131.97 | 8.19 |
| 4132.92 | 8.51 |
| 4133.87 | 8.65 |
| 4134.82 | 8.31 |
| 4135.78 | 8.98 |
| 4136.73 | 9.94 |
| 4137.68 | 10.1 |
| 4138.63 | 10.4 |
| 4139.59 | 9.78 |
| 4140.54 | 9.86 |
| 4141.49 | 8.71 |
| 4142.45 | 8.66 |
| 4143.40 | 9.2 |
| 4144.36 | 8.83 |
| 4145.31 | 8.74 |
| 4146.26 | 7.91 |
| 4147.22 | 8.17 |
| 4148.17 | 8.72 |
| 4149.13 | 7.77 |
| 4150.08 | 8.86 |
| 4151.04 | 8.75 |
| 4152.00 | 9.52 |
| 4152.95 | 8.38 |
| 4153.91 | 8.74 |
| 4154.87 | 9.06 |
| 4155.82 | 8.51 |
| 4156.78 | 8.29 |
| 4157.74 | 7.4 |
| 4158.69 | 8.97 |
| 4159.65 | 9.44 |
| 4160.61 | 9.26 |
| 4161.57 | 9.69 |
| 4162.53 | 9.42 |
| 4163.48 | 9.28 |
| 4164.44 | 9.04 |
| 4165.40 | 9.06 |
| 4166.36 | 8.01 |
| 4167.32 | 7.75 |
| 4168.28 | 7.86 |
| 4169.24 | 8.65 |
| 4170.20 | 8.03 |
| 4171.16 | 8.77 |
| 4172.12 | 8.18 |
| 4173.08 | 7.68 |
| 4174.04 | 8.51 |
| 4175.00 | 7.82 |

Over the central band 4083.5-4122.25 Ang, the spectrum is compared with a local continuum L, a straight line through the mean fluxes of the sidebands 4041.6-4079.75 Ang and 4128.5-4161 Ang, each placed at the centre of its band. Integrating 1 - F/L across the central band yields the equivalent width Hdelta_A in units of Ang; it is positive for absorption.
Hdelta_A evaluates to 0.88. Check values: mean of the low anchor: 9.29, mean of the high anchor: 8.8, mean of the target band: 8.84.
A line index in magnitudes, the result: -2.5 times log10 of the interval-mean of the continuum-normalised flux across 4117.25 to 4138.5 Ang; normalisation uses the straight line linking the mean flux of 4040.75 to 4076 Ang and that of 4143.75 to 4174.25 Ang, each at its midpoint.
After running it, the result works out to 0.010 mag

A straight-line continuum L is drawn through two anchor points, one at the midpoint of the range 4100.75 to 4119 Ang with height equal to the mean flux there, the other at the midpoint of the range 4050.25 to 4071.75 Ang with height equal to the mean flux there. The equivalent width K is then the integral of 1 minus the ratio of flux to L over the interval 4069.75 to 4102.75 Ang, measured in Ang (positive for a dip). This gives 0.41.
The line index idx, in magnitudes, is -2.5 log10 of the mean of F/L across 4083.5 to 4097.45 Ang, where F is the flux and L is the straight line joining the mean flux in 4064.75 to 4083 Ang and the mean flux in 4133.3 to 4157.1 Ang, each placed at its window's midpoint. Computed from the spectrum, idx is 0.067 mag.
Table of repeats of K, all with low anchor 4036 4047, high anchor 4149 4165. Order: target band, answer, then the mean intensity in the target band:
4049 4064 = 0.8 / 8.93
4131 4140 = -0.2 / 9.16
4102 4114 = 0.5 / 8.74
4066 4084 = -0.4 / 9.51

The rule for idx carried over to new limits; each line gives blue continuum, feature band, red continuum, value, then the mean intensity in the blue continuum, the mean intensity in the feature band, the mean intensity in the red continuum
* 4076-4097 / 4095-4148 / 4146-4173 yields -0.01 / 8.86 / 8.81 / 8.62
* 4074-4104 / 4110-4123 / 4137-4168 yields 0.00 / 8.95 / 8.94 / 8.88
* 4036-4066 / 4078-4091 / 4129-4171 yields 0.00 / 9.18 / 9.06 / 8.78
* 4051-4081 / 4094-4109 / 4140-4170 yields 0.06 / 9.35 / 8.63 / 8.72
